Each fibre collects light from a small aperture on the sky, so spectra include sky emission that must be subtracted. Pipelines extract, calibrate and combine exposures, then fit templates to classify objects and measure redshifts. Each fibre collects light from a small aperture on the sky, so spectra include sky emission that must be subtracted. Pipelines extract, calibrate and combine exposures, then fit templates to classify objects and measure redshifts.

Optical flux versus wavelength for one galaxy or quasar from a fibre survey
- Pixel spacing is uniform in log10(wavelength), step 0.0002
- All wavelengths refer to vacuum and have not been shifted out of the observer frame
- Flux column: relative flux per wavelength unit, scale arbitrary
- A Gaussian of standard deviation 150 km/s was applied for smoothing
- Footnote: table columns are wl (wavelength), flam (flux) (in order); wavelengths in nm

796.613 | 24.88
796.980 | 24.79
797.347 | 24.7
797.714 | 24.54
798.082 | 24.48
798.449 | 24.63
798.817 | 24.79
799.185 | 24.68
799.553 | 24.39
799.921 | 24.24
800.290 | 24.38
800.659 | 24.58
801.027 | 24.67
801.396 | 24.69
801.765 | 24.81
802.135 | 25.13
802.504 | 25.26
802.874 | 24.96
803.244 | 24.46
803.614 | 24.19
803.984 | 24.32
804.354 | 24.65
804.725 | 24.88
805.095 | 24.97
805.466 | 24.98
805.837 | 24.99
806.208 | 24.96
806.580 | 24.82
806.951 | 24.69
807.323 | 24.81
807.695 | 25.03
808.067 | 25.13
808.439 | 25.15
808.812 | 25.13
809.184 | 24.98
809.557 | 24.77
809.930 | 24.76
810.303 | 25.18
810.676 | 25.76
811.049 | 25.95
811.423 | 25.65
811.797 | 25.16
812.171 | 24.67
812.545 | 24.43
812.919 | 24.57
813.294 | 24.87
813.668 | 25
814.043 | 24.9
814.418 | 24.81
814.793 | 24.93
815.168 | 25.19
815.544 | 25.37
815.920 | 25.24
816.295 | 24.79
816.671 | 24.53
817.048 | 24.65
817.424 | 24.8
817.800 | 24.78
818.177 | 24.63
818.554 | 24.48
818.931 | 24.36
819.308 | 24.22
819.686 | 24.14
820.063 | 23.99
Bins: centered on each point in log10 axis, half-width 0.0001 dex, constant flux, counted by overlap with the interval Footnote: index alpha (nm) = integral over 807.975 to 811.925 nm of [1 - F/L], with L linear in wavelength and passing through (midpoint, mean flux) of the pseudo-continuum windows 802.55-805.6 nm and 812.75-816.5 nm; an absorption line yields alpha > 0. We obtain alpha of -0.06 nm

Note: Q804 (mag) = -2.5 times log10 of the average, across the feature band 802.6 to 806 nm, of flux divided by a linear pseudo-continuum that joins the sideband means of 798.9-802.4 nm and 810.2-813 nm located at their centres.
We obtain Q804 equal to 0.00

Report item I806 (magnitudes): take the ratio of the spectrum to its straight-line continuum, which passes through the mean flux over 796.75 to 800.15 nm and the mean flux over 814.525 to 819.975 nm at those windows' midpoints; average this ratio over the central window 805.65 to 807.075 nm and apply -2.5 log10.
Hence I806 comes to -0.010 mag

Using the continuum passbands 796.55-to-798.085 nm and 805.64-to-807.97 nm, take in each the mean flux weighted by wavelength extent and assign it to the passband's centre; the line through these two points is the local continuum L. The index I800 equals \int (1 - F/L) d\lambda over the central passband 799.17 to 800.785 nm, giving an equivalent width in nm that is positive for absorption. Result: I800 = 0.02 nm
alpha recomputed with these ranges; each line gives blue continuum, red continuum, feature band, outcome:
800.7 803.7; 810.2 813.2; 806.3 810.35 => 0.01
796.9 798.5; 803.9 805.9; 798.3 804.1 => 0.02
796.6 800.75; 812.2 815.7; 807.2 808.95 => -0.02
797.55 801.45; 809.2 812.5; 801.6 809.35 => 0.00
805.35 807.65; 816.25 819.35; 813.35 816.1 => -0.04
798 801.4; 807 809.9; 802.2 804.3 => 0.00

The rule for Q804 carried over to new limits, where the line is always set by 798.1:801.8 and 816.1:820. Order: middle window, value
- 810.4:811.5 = -0.05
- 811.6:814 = -0.01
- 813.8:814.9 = -0.02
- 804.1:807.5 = -0.01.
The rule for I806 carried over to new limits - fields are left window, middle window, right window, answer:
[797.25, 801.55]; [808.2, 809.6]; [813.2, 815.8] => -0.01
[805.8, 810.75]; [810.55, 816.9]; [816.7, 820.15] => -0.01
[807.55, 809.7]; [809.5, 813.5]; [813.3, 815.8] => 0.00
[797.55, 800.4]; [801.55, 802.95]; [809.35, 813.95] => -0.02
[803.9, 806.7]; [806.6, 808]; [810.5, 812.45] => 0.01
